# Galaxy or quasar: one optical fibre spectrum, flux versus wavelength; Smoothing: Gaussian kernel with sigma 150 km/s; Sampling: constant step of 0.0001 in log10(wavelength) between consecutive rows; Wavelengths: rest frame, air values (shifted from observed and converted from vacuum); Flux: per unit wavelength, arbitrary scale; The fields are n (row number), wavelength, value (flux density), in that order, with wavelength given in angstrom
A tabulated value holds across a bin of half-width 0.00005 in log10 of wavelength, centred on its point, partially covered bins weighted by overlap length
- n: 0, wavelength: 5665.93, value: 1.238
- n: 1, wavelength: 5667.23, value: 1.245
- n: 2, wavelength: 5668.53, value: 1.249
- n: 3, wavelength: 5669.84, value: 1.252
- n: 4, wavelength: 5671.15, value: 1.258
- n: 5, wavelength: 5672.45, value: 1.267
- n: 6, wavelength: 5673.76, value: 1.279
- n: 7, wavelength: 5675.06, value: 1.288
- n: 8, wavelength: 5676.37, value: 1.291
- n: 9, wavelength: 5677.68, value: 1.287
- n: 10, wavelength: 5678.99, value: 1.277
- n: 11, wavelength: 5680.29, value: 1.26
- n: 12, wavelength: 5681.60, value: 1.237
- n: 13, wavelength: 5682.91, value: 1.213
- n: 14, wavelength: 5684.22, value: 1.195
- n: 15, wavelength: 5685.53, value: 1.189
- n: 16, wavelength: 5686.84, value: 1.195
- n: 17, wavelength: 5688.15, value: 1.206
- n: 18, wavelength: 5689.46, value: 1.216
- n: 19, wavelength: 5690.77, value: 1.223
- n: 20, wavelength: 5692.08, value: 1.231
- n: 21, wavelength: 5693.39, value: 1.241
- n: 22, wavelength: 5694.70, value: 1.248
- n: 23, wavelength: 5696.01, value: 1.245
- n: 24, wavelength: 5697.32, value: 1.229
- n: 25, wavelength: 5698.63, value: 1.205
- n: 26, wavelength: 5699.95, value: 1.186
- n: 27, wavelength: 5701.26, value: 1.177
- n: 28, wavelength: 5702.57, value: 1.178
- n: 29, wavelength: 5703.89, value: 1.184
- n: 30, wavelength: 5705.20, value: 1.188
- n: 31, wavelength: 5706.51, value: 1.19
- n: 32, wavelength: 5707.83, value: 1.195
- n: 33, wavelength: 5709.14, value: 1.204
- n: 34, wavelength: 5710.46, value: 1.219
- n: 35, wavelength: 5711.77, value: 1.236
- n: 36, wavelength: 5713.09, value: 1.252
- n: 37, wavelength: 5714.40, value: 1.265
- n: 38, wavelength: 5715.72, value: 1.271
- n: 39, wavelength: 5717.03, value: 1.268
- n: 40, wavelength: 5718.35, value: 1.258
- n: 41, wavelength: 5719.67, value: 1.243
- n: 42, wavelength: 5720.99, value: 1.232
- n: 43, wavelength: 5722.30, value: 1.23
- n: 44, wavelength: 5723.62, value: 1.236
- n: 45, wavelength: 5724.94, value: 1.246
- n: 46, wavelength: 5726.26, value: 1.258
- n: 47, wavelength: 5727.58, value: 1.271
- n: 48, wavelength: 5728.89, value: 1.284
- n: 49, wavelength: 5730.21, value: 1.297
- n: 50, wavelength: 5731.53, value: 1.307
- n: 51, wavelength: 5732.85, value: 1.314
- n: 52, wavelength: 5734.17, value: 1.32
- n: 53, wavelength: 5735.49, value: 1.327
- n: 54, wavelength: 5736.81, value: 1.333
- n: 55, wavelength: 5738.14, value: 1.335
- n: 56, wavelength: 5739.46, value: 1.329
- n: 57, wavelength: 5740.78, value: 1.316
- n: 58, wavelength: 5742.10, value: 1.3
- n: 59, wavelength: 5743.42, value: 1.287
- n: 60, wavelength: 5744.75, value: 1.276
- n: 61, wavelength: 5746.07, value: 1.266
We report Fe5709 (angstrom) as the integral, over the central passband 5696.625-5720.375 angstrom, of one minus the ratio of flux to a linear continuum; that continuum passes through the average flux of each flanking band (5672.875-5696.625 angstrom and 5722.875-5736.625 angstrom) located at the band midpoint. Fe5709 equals 0.9 angstrom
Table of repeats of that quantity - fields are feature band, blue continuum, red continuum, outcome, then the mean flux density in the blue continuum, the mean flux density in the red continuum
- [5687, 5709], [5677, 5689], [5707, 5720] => 0.5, 1.23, 1.24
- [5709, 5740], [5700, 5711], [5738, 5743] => -0.3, 1.19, 1.32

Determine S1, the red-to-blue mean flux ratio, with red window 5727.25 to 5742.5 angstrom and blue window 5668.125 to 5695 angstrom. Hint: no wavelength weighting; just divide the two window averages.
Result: 1.06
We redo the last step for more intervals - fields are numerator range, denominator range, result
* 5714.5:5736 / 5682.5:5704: 1.05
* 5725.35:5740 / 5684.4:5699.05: 1.07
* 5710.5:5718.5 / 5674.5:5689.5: 1.01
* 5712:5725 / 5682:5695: 1.03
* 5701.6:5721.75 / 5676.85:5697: 0.99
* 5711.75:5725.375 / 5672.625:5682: 0.98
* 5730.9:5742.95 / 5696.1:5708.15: 1.10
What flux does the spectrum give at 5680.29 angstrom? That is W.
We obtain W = 1.26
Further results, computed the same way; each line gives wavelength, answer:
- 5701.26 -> 1.177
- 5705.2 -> 1.188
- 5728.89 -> 1.284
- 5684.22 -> 1.195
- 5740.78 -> 1.316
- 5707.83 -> 1.195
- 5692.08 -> 1.231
